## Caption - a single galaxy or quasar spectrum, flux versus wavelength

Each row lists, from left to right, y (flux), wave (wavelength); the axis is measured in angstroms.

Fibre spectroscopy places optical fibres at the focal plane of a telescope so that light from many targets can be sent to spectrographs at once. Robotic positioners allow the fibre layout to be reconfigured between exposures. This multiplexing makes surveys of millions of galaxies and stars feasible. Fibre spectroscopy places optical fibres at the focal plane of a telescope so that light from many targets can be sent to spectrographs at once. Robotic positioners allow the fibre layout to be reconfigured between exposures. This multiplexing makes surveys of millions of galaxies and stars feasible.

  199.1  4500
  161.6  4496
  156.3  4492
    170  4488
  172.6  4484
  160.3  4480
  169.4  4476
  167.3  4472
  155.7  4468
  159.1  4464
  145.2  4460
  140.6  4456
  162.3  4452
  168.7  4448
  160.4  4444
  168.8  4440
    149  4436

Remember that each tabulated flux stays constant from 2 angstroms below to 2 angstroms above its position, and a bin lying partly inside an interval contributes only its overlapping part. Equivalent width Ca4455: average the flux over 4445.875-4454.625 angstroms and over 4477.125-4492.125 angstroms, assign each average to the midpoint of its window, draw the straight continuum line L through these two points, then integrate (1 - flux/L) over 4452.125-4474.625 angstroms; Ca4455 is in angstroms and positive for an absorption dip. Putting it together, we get 1.3 angstroms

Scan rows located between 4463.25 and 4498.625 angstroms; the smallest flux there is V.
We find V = 155.7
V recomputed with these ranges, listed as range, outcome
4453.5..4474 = 140.6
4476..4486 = 160.3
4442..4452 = 160.4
